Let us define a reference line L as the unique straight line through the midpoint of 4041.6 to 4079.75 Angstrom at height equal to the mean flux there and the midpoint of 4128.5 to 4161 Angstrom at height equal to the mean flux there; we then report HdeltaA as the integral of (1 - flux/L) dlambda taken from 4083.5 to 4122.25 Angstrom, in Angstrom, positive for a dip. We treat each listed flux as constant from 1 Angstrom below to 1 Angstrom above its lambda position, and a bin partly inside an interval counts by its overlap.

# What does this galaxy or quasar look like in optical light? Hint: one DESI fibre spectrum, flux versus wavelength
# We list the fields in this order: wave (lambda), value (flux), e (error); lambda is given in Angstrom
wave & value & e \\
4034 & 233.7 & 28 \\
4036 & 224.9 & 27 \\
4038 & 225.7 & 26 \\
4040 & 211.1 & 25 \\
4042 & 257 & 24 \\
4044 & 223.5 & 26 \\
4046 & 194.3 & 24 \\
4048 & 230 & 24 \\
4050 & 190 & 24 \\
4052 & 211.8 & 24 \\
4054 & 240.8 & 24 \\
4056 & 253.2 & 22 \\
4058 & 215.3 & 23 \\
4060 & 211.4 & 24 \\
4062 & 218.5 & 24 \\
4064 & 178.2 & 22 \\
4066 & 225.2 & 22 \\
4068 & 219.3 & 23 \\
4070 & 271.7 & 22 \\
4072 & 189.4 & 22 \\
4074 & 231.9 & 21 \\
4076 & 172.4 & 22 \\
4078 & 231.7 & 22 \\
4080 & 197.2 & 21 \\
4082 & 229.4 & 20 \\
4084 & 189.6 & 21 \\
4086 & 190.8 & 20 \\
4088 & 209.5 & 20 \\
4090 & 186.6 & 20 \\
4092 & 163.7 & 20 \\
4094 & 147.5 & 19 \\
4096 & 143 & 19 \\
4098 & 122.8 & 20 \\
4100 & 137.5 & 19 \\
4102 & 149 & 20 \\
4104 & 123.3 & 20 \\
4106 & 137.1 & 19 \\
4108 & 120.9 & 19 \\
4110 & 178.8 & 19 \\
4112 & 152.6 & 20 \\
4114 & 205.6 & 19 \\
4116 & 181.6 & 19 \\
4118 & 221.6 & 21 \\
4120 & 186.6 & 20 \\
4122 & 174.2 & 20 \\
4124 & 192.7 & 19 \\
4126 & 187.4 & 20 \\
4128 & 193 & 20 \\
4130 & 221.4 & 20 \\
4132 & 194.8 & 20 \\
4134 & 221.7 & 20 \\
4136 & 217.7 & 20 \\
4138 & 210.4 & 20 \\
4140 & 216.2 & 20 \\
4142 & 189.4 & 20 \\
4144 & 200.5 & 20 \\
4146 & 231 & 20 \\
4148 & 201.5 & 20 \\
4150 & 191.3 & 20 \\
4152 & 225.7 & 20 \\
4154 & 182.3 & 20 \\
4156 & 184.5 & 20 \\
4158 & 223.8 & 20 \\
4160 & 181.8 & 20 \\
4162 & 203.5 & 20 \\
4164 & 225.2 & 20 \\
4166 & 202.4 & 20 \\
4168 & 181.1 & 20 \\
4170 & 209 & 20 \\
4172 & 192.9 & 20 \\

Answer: 8.5 Angstrom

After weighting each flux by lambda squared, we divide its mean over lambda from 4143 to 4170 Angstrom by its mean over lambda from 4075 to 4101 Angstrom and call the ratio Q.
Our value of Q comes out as 1.2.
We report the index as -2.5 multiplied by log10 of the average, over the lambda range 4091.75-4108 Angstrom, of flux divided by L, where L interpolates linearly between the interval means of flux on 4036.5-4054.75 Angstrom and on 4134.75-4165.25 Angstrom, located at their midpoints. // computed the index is 0.47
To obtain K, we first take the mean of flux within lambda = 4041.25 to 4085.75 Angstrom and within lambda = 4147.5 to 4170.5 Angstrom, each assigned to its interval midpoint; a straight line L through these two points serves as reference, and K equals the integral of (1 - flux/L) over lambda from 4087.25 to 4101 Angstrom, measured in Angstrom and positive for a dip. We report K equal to 3.5 Angstrom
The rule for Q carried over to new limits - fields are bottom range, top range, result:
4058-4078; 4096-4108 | 0.63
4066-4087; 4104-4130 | 0.85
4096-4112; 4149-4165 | 1.49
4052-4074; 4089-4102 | 0.69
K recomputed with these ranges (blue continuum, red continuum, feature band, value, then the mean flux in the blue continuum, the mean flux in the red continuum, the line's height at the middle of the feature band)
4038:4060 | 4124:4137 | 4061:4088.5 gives 0.7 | 222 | 205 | 217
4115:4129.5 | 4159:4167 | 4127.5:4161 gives -1.2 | 192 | 203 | 198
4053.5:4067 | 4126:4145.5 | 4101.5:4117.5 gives 4.0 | 220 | 207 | 211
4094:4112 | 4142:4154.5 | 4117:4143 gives -3.4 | 140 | 205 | 179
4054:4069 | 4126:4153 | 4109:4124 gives 1.8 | 219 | 208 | 211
